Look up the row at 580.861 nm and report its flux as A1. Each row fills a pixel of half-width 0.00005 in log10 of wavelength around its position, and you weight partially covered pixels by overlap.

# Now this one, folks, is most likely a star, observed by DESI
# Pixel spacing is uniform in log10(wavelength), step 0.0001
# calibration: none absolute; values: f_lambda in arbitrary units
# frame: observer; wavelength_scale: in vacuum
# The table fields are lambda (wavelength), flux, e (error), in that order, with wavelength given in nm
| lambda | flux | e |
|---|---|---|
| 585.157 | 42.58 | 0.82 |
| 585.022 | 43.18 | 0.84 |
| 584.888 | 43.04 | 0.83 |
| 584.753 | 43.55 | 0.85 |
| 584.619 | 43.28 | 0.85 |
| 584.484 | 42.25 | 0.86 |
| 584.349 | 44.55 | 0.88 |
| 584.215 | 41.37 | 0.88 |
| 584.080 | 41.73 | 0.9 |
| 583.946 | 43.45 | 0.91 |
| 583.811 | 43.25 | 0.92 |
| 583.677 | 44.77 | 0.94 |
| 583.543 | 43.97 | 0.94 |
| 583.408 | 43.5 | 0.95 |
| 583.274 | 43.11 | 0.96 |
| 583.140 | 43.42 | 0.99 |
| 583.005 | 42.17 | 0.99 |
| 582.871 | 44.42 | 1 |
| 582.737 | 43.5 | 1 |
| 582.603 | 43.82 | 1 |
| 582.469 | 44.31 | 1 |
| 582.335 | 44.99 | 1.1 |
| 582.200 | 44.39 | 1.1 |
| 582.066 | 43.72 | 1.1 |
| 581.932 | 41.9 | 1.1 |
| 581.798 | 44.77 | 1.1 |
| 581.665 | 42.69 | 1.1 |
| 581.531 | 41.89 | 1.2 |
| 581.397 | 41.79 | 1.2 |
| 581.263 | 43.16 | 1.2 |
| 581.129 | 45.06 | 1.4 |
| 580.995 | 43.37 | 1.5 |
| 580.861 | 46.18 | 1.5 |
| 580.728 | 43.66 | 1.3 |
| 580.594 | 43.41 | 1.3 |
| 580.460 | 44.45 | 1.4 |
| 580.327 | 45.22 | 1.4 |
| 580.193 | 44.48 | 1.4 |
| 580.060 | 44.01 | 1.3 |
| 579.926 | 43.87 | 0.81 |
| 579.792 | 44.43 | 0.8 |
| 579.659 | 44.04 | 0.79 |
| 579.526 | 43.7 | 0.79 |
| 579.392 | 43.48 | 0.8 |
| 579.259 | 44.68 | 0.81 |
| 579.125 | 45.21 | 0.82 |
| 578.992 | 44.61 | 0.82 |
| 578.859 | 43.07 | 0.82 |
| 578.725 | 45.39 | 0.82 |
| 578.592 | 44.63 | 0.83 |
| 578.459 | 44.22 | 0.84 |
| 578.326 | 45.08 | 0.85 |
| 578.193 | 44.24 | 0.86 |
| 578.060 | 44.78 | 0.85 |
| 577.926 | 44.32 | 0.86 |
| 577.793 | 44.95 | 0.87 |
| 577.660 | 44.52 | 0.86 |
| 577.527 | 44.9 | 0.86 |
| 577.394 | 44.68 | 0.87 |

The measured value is 46.18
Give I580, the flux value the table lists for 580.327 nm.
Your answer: 45.22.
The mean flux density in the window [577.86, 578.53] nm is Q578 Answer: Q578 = 44.5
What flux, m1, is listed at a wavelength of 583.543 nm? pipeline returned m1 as 43.97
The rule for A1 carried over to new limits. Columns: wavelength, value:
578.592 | 44.63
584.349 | 44.55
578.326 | 45.08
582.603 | 43.82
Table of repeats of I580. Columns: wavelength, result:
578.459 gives 44.22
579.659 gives 44.04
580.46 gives 44.45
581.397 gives 41.79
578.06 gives 44.78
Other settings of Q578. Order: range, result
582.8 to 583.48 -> 43.3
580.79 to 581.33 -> 44.4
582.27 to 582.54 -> 44.7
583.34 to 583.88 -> 43.9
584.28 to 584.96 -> 43.4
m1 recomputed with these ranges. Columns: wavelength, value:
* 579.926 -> 43.87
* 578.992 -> 44.61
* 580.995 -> 43.37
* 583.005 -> 42.17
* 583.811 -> 43.25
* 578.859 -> 43.07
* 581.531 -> 41.89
